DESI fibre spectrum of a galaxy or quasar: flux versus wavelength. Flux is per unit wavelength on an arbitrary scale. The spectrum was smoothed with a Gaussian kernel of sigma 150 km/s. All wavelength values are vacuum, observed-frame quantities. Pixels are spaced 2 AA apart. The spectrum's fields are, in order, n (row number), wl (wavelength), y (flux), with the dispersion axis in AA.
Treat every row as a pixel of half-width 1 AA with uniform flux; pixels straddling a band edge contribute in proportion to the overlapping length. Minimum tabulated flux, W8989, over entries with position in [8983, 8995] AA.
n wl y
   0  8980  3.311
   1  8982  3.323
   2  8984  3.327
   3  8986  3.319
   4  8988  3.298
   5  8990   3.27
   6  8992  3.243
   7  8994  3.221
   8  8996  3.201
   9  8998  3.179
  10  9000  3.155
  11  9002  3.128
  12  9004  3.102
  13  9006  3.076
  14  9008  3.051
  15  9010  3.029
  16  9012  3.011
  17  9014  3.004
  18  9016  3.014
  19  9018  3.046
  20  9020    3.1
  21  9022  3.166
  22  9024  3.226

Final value 3.221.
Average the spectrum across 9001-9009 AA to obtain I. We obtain 3.09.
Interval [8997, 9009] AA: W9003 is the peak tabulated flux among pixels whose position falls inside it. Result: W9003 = 3.179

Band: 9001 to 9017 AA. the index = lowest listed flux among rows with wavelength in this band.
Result 3.004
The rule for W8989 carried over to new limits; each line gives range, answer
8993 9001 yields 3.155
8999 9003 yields 3.128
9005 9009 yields 3.051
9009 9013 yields 3.011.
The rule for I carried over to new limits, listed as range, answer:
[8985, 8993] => 3.28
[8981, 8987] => 3.32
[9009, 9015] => 3.01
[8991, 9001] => 3.2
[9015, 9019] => 3.03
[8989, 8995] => 3.24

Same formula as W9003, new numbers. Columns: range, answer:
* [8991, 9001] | 3.243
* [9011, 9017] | 3.014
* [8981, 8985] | 3.327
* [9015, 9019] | 3.046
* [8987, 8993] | 3.298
